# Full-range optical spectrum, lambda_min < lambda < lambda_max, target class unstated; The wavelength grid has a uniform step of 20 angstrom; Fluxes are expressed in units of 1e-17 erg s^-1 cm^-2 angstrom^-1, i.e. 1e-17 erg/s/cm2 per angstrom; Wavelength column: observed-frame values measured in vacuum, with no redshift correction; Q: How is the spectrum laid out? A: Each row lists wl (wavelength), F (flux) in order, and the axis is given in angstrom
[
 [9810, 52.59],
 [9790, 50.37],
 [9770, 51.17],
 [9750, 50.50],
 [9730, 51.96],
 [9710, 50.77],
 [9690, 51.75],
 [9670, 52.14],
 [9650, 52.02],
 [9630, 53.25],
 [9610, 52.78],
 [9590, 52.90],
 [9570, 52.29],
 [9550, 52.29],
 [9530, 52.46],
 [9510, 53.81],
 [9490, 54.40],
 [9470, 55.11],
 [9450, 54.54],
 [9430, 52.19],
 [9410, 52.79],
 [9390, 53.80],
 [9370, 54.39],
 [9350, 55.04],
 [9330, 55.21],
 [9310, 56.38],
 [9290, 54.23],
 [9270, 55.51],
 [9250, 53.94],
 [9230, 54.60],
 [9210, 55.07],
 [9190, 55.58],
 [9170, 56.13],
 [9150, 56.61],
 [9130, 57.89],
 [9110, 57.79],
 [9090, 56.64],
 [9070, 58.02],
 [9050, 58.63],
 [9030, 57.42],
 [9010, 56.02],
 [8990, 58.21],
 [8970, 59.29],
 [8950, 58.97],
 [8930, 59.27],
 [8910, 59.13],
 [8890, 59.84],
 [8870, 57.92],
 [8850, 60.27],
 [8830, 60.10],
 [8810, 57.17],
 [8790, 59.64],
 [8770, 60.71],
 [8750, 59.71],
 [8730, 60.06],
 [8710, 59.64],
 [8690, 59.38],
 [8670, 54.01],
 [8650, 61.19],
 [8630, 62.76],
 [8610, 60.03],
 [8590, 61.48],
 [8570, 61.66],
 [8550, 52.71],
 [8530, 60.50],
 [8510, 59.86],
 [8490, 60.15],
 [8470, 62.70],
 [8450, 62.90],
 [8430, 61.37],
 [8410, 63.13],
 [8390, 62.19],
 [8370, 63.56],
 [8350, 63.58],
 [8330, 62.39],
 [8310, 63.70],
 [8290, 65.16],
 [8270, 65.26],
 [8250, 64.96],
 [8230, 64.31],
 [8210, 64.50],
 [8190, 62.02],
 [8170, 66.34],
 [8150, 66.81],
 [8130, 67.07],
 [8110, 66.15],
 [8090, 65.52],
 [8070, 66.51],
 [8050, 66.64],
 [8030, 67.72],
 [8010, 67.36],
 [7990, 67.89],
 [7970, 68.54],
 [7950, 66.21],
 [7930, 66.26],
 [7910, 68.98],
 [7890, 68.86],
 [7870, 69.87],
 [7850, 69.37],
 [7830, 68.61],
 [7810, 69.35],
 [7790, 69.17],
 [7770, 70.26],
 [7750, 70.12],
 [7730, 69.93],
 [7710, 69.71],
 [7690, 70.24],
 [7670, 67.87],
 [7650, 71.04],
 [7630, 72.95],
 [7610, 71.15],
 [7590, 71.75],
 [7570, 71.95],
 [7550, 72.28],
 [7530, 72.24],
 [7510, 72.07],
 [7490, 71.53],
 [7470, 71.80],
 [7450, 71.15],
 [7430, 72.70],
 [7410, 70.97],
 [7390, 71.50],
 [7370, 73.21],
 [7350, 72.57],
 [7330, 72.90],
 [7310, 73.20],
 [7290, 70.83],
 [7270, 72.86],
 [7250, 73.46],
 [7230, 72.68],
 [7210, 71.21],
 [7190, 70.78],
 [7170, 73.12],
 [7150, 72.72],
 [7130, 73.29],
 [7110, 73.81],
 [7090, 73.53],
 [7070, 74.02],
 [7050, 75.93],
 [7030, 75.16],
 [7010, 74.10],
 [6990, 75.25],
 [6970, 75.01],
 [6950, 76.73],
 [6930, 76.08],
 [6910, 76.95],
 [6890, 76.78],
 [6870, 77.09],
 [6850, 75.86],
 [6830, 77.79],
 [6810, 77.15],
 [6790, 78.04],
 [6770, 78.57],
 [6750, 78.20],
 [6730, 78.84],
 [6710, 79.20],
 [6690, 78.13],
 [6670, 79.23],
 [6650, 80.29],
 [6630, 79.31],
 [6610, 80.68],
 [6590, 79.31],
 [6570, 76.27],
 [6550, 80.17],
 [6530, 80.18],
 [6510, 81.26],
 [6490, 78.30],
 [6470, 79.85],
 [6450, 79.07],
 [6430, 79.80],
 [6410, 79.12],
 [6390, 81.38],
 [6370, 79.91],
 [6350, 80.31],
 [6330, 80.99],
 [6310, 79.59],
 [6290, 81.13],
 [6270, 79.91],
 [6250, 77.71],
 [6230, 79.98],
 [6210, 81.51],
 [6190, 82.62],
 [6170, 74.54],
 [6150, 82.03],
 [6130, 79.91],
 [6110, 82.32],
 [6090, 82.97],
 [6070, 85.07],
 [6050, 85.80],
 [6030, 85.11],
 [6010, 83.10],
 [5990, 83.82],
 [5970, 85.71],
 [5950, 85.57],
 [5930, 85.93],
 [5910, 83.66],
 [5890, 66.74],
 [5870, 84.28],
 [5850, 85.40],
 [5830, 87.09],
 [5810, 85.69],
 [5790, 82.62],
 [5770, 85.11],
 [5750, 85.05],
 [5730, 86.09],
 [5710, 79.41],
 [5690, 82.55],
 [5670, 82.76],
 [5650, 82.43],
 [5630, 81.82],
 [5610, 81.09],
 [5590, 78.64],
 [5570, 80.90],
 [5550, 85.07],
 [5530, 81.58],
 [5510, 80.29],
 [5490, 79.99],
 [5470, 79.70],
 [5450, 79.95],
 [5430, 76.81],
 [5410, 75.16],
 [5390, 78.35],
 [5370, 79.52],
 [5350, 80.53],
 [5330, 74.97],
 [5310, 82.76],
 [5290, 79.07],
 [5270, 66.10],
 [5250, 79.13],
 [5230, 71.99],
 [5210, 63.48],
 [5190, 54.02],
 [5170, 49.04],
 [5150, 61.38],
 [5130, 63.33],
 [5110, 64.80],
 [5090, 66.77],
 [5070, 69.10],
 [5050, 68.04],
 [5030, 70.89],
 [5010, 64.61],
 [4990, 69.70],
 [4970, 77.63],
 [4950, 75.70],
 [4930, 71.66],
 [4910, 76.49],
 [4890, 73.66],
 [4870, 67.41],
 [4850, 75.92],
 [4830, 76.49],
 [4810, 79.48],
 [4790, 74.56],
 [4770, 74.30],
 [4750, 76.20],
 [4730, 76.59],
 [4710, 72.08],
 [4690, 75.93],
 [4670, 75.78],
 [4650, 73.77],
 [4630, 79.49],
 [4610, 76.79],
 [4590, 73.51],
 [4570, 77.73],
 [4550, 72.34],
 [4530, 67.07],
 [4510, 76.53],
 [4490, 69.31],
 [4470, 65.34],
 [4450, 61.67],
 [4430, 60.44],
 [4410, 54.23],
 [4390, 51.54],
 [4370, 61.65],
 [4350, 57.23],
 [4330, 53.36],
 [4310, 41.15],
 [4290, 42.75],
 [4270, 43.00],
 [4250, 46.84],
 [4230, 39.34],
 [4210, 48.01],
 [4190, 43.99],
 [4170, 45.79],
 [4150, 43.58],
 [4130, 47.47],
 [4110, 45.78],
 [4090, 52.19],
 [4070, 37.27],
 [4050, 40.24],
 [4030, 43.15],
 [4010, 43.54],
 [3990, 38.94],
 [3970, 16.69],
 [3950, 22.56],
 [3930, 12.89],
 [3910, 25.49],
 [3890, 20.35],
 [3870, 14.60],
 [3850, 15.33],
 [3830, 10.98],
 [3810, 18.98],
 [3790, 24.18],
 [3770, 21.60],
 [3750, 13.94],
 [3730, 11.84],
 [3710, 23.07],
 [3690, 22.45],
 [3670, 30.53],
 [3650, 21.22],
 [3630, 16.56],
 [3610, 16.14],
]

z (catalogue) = 0.000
